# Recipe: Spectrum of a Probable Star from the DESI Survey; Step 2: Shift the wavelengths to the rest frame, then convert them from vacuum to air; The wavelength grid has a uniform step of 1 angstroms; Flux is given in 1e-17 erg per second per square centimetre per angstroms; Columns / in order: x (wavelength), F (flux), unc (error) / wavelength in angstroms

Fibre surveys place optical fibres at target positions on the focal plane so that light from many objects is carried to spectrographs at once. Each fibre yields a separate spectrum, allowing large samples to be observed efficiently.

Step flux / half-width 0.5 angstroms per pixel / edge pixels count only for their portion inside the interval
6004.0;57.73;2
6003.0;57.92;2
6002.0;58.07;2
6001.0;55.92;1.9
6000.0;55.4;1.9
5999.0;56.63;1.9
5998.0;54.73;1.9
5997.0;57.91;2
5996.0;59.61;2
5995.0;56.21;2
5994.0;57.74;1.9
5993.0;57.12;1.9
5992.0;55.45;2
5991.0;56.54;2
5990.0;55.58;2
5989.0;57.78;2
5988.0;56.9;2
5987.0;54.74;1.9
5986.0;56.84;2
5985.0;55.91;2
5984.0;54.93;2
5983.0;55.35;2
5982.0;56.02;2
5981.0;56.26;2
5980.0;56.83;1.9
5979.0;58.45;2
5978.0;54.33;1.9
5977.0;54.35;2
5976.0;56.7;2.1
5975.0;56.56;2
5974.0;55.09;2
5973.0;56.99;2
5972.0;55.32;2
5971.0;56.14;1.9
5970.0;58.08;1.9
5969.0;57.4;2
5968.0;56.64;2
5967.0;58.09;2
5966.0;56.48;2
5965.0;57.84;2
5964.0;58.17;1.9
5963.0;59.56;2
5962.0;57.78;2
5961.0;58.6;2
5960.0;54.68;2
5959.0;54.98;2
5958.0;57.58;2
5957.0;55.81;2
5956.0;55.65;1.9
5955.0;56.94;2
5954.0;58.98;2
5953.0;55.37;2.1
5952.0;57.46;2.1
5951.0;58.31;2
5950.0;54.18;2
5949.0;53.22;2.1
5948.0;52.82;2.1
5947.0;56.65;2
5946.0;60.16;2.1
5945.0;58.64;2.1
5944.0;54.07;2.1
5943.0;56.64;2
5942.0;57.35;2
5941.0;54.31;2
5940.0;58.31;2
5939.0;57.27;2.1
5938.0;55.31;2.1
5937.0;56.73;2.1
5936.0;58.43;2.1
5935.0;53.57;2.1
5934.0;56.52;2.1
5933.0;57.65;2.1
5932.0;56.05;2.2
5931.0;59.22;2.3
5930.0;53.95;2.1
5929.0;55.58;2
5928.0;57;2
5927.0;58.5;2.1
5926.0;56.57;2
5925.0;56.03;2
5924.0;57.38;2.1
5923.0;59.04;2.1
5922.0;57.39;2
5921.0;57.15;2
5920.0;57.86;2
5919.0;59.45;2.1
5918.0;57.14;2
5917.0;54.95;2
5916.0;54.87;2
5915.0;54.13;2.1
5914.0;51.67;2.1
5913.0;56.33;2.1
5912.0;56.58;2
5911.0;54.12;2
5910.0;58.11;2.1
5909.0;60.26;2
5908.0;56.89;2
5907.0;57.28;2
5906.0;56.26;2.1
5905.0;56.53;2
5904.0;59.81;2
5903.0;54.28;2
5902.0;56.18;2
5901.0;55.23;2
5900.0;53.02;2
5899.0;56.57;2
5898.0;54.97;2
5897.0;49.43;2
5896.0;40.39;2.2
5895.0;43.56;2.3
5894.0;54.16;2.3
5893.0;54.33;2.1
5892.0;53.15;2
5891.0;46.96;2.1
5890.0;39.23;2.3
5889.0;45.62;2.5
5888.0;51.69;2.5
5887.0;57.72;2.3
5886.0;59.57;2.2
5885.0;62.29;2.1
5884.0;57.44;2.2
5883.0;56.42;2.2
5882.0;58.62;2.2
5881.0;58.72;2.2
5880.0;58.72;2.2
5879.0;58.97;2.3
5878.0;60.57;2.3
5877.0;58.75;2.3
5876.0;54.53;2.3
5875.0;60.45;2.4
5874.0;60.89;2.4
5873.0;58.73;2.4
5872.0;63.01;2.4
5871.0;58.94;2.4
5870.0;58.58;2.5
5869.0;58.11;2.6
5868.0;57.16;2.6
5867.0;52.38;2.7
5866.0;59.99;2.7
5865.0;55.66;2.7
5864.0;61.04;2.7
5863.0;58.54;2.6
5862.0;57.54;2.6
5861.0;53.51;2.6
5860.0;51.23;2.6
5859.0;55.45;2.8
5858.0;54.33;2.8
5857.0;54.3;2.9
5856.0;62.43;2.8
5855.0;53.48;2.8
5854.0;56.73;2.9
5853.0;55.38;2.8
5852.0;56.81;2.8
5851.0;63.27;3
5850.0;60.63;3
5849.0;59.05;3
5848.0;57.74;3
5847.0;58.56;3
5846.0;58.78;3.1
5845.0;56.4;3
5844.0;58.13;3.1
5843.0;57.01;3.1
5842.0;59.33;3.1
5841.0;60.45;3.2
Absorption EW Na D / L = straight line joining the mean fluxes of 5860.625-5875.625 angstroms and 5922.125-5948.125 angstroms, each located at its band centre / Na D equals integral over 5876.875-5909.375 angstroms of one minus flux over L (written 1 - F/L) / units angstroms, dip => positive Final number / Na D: 1.8 angstroms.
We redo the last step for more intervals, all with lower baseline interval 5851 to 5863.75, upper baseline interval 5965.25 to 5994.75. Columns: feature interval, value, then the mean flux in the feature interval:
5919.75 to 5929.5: -0.16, 57.2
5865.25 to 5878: -0.51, 58.5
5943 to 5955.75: -0.01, 56.4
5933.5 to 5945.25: -0.01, 56.4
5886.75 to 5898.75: 1.50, 49.2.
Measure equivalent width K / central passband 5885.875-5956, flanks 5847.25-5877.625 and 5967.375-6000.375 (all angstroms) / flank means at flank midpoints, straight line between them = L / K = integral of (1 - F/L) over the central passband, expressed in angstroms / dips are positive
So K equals 2.2 angstroms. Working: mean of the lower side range 57.6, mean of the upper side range 56.4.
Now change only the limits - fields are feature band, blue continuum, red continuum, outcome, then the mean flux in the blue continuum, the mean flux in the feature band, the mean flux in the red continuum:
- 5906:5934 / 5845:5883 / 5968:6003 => 0.2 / 57.8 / 56.7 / 56.4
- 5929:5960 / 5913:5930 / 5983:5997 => 0.1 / 56.5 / 56.4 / 56.6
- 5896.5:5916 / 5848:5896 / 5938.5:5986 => 0.2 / 56.2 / 55.6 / 56.5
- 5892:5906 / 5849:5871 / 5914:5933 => 0.9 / 57.1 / 53.1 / 56.7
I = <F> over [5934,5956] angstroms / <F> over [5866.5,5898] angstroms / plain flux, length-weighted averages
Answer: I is 1.0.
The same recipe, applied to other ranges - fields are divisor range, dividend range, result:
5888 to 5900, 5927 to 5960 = 1.15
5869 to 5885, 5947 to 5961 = 0.95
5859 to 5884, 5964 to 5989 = 0.97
